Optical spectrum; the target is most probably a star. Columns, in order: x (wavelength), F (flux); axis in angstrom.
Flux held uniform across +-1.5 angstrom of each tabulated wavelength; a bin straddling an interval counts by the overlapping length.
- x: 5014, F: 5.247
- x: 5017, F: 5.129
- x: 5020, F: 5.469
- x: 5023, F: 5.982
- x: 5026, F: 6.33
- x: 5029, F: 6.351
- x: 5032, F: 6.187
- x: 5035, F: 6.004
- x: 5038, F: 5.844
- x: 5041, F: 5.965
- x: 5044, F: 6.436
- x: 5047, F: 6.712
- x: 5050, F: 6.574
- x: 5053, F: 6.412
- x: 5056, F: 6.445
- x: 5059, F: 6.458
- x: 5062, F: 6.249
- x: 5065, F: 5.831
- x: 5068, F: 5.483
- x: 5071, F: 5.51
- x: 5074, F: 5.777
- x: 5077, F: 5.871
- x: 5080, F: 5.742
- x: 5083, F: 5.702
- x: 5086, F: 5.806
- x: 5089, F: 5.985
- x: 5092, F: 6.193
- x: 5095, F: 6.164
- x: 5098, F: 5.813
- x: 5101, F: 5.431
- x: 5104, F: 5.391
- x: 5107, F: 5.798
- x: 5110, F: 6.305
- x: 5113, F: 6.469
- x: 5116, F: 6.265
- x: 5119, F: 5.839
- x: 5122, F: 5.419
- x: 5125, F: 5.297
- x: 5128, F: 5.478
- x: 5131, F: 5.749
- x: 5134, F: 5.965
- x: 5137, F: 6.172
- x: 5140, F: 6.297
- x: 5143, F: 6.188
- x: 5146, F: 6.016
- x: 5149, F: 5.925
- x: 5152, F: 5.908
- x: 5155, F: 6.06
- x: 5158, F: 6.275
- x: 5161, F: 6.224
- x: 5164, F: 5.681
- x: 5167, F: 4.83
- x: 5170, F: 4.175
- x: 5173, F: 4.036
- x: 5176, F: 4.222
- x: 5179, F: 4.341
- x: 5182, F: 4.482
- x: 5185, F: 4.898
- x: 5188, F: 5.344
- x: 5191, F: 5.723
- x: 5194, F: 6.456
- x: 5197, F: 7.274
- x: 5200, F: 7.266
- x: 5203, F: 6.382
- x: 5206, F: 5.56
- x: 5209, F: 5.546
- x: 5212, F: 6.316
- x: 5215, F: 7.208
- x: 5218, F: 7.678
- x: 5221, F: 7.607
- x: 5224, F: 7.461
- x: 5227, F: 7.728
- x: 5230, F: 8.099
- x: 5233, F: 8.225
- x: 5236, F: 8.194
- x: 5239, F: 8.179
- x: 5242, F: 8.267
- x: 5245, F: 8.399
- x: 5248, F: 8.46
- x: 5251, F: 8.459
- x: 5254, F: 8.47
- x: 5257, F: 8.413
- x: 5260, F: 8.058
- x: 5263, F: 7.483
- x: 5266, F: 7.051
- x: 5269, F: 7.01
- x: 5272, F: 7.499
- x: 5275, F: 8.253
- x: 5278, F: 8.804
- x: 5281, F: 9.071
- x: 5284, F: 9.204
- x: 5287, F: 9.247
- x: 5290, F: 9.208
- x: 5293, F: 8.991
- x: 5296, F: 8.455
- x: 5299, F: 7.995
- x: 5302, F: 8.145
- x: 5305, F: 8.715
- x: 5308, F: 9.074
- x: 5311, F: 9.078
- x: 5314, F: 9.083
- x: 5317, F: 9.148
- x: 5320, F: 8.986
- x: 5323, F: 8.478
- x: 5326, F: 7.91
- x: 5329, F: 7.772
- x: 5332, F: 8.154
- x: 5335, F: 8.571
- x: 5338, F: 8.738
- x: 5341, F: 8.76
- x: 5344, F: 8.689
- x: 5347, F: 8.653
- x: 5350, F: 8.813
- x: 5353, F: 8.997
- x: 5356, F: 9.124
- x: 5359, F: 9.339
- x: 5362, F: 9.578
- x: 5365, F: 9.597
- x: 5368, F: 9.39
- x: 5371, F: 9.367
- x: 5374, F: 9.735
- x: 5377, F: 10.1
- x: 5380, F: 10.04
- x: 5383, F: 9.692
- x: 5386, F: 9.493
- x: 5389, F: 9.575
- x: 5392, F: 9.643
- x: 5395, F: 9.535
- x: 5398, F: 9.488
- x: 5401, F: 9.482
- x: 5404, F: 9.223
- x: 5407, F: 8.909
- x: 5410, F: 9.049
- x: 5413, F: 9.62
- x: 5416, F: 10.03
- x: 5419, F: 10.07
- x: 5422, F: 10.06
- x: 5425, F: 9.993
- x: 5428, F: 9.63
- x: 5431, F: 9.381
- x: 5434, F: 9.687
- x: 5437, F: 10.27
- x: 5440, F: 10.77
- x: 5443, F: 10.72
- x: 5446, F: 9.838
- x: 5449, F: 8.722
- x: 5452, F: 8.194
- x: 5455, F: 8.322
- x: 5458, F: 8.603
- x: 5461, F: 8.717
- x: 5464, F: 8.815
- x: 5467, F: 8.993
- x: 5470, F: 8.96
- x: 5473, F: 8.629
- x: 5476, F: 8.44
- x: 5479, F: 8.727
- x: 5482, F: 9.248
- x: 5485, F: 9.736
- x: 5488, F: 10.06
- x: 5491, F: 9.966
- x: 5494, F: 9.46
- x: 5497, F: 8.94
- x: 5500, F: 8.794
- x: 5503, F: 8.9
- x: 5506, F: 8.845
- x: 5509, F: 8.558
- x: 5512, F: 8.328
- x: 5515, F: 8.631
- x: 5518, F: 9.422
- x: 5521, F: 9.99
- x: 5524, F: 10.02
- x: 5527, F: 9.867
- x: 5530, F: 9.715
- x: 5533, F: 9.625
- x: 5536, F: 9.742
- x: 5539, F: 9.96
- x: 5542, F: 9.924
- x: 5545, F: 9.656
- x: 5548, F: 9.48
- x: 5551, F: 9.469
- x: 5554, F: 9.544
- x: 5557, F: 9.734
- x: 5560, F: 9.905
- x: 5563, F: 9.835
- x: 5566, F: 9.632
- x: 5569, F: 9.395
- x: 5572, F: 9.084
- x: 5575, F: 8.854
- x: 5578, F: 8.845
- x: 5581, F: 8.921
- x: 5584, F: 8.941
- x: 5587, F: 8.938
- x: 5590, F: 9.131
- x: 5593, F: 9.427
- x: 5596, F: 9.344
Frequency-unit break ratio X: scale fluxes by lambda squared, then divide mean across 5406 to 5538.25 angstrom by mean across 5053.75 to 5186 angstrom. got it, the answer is 1.88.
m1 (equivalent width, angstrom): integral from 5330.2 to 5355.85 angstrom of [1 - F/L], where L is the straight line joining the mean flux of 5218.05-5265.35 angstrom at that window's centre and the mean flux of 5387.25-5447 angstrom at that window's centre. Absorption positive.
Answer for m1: 1.0 angstrom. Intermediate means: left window 8.07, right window 9.75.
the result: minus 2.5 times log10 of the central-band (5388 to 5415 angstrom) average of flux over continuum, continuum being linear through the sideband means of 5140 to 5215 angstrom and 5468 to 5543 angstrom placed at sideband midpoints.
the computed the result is -0.16 mag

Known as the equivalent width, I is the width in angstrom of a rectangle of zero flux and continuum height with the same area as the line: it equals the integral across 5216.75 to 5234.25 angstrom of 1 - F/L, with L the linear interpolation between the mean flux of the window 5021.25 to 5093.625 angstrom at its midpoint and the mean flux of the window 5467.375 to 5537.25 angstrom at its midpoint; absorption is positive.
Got -1.26 angstrom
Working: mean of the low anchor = 6.08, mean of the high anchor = 9.24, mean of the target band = 7.8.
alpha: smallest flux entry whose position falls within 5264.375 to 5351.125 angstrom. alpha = 7.01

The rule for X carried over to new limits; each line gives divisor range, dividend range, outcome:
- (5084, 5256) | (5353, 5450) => 1.67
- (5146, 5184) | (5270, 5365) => 1.78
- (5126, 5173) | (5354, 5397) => 1.82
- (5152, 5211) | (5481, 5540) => 1.92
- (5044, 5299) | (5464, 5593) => 1.60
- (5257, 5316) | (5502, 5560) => 1.23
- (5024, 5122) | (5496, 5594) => 1.85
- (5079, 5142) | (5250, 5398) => 1.63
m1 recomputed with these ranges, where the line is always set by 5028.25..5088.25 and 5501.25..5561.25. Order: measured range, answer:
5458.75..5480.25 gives 0.6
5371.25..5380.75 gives -1.7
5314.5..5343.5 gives -1.9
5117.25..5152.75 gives 4.1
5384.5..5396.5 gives -1.6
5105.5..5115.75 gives 0.4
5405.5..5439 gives -4.0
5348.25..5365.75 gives -2.1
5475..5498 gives -0.5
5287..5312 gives -3.0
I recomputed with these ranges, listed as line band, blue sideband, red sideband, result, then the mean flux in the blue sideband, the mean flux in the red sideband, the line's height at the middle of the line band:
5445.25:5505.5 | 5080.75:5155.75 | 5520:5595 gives -1.1 angstrom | 5.9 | 9.5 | 8.83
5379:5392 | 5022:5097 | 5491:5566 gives -1.9 angstrom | 6.08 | 9.45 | 8.42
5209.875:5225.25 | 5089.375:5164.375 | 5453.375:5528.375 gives -1.1 angstrom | 5.94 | 9.08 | 6.72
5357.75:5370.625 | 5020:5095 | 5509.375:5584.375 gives -2.0 angstrom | 6.07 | 9.46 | 8.19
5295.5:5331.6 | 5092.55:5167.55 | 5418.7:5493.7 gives -3.3 angstrom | 5.9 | 9.37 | 7.85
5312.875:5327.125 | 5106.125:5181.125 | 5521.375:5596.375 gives -2.9 angstrom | 5.63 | 9.49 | 7.27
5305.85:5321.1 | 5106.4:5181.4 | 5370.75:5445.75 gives -1.5 angstrom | 5.62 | 9.75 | 8.27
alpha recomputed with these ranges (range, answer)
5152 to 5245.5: 4.036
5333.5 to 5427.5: 8.571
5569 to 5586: 8.845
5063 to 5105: 5.391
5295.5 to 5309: 7.995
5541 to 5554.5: 9.469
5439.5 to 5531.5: 8.194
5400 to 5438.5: 8.909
